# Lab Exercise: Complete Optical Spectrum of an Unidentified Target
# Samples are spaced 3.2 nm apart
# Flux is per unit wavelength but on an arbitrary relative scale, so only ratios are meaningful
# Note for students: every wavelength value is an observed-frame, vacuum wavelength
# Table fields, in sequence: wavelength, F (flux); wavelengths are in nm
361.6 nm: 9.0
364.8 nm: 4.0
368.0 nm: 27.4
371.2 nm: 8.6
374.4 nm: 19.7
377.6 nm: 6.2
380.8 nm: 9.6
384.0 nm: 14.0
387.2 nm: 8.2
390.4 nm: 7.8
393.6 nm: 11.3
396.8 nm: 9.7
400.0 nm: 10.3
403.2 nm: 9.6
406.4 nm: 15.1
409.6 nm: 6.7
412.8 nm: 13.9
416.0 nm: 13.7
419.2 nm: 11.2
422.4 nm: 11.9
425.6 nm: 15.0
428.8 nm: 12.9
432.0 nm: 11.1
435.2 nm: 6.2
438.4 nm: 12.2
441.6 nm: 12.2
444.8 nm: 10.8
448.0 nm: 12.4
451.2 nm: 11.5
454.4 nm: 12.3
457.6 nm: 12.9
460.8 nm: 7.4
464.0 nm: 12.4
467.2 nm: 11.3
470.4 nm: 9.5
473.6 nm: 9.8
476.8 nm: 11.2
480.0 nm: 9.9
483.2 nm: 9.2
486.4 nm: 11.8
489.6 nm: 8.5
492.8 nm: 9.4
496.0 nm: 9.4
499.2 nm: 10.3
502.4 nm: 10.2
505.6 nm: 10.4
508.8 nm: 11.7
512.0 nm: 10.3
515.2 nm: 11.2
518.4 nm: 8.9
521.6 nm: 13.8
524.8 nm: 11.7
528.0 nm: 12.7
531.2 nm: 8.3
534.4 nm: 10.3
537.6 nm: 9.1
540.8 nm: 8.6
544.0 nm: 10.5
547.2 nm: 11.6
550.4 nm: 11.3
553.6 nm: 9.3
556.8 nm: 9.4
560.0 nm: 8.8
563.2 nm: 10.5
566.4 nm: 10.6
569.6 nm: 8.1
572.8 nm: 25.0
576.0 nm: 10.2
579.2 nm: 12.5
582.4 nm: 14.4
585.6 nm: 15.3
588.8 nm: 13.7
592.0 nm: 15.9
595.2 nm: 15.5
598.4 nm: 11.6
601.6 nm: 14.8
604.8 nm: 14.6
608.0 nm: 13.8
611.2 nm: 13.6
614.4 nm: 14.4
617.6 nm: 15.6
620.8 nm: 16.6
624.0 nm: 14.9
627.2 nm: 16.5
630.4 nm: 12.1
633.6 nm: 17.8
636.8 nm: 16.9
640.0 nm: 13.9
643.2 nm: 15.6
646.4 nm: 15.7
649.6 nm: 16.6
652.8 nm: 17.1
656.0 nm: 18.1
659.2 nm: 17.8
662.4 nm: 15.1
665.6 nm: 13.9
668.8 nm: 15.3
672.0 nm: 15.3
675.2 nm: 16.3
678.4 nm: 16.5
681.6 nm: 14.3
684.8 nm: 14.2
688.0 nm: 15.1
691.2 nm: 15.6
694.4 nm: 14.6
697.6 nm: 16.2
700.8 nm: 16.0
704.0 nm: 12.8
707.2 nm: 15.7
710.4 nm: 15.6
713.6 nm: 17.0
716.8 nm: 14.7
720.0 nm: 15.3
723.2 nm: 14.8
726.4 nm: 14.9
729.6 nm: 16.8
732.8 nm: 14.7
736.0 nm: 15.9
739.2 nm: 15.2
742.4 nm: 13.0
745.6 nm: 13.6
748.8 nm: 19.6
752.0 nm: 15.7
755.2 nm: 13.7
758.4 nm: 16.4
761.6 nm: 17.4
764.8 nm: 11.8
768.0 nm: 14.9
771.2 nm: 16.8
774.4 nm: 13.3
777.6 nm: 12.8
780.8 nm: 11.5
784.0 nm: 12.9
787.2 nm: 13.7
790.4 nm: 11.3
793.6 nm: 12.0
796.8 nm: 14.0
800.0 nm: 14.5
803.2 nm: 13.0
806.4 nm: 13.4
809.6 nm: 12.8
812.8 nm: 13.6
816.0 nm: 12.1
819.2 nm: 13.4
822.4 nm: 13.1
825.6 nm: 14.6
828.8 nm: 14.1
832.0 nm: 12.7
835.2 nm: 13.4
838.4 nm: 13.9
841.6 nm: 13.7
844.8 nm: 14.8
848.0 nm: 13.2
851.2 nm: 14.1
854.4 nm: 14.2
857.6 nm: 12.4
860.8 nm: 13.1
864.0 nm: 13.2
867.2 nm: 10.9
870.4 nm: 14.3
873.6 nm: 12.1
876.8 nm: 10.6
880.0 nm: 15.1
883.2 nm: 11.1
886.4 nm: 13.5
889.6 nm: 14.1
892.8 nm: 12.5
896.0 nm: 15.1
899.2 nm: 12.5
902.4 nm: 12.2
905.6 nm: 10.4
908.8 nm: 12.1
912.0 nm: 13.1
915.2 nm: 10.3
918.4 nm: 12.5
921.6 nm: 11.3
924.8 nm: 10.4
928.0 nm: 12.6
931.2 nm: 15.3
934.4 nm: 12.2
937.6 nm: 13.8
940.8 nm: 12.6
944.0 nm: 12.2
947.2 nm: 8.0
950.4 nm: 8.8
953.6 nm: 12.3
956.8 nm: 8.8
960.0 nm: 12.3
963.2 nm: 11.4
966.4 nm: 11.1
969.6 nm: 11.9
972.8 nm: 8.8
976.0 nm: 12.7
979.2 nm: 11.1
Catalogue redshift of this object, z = 0.54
